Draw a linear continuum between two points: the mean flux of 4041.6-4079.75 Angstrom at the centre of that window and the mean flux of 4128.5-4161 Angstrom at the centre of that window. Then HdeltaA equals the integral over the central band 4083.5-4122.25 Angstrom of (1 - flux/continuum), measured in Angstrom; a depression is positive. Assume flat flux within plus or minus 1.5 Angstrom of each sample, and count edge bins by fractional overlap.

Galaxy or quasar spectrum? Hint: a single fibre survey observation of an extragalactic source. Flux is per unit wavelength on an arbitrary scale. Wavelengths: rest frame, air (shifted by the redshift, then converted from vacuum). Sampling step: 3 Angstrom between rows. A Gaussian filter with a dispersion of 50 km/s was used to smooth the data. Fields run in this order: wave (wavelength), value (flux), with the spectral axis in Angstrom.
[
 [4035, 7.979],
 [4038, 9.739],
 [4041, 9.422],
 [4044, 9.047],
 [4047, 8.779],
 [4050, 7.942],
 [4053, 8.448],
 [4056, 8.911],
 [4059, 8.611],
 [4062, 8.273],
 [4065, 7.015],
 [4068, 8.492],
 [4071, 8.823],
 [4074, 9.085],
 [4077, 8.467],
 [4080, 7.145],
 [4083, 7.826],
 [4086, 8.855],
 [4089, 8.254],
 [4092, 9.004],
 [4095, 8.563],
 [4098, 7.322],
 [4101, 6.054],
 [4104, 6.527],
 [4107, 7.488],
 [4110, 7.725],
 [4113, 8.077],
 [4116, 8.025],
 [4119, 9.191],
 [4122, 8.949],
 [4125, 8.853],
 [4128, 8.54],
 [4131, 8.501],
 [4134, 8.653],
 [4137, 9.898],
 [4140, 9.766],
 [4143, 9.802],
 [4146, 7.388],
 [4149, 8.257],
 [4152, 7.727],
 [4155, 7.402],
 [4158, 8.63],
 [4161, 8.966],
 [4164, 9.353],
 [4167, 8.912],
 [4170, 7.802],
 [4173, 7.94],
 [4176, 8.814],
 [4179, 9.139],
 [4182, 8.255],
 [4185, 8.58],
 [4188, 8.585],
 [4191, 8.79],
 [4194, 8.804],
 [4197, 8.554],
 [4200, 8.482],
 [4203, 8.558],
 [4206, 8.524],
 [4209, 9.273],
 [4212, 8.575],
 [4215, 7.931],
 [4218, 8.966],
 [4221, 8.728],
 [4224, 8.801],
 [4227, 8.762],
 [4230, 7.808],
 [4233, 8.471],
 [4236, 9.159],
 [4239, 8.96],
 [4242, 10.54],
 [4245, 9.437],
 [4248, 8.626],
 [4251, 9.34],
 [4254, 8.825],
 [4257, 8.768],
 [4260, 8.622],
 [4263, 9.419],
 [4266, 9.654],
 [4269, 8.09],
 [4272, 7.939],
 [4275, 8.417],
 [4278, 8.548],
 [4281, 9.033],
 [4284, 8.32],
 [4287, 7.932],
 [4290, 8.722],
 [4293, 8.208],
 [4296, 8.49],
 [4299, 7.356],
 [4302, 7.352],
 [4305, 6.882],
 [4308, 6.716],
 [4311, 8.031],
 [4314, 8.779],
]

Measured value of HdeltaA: 2.61 Angstrom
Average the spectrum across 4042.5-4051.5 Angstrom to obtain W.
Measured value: 8.59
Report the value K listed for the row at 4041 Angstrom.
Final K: 9.422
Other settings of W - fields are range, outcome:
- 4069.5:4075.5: 8.95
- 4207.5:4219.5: 8.69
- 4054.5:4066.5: 8.2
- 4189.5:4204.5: 8.64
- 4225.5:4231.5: 8.29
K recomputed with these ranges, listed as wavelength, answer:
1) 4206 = 8.524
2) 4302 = 7.352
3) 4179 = 9.139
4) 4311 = 8.031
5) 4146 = 7.388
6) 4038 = 9.739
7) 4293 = 8.208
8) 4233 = 8.471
